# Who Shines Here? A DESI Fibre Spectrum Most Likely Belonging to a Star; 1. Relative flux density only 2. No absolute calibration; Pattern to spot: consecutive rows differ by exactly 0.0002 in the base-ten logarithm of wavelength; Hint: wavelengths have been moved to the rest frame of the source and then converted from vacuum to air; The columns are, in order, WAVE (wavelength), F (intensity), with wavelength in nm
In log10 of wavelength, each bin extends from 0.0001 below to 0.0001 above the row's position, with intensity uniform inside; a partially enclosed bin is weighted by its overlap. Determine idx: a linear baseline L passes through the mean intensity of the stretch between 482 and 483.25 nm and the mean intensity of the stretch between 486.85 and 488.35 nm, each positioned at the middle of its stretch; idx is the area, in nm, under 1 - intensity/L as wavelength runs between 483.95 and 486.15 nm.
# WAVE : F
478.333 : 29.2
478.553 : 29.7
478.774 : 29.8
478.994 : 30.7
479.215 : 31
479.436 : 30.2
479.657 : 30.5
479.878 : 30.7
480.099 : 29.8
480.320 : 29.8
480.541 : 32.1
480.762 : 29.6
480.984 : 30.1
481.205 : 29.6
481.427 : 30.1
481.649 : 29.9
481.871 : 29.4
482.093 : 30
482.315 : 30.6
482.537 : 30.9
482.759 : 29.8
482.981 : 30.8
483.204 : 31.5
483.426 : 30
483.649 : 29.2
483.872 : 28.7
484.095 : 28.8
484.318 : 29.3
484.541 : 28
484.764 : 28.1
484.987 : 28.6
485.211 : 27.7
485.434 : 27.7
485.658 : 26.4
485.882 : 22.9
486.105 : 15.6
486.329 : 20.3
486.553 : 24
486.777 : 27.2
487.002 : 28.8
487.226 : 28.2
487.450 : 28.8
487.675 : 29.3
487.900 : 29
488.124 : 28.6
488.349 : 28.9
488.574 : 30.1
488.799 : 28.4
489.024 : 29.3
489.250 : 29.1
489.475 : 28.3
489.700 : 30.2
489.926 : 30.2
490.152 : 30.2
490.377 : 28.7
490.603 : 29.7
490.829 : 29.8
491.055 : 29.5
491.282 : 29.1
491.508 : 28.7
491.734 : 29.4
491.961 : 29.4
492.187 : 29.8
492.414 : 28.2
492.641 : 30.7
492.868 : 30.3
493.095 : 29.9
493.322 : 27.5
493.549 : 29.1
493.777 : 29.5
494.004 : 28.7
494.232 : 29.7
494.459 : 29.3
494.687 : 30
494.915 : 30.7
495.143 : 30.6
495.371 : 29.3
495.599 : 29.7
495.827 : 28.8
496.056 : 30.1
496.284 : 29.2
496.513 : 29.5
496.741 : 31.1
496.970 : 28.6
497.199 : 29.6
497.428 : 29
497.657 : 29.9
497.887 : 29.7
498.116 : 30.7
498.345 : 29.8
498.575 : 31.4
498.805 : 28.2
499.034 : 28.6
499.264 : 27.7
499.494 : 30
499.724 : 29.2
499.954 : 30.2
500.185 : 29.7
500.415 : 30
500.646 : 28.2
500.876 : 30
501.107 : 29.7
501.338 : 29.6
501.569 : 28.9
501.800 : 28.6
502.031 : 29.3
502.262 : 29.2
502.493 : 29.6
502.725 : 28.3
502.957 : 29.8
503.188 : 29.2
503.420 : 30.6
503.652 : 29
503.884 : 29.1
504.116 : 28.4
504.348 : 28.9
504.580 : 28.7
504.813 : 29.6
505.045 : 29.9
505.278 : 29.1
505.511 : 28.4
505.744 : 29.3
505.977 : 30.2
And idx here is 0.225 nm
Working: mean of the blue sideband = 30.6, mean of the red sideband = 28.7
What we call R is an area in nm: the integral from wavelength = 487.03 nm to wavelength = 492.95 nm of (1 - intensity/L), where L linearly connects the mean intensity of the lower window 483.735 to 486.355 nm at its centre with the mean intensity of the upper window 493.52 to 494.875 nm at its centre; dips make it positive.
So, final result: -0.281 nm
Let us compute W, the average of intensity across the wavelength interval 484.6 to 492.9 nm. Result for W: 28.1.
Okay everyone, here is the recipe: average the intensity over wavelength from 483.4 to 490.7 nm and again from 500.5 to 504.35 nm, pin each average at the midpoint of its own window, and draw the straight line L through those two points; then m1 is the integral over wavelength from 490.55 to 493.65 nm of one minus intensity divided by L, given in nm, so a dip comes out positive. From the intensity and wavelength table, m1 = -0.12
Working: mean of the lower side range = 27.8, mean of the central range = 29.4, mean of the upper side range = 29.2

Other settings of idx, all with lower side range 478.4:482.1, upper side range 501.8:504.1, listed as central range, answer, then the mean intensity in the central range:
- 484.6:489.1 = 0.453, 26.9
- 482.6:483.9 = -0.003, 30.1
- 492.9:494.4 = 0.025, 29.1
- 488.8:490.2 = 0.017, 29.4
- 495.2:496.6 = 0.003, 29.5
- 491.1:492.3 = 0.017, 29.3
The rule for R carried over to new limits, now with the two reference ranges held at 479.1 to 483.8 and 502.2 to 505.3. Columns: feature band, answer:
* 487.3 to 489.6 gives 0.074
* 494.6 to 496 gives -0.011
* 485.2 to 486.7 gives 0.336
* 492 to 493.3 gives 0.007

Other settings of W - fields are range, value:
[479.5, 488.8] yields 28.5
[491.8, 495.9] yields 29.5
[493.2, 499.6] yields 29.5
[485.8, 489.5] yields 26.9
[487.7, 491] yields 29.3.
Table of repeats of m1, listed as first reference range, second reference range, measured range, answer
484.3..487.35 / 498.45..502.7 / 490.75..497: -0.40 nm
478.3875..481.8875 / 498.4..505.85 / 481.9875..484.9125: 0.04 nm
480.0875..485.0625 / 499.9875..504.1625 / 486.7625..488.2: 0.05 nm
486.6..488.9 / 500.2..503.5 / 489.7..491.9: -0.06 nm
